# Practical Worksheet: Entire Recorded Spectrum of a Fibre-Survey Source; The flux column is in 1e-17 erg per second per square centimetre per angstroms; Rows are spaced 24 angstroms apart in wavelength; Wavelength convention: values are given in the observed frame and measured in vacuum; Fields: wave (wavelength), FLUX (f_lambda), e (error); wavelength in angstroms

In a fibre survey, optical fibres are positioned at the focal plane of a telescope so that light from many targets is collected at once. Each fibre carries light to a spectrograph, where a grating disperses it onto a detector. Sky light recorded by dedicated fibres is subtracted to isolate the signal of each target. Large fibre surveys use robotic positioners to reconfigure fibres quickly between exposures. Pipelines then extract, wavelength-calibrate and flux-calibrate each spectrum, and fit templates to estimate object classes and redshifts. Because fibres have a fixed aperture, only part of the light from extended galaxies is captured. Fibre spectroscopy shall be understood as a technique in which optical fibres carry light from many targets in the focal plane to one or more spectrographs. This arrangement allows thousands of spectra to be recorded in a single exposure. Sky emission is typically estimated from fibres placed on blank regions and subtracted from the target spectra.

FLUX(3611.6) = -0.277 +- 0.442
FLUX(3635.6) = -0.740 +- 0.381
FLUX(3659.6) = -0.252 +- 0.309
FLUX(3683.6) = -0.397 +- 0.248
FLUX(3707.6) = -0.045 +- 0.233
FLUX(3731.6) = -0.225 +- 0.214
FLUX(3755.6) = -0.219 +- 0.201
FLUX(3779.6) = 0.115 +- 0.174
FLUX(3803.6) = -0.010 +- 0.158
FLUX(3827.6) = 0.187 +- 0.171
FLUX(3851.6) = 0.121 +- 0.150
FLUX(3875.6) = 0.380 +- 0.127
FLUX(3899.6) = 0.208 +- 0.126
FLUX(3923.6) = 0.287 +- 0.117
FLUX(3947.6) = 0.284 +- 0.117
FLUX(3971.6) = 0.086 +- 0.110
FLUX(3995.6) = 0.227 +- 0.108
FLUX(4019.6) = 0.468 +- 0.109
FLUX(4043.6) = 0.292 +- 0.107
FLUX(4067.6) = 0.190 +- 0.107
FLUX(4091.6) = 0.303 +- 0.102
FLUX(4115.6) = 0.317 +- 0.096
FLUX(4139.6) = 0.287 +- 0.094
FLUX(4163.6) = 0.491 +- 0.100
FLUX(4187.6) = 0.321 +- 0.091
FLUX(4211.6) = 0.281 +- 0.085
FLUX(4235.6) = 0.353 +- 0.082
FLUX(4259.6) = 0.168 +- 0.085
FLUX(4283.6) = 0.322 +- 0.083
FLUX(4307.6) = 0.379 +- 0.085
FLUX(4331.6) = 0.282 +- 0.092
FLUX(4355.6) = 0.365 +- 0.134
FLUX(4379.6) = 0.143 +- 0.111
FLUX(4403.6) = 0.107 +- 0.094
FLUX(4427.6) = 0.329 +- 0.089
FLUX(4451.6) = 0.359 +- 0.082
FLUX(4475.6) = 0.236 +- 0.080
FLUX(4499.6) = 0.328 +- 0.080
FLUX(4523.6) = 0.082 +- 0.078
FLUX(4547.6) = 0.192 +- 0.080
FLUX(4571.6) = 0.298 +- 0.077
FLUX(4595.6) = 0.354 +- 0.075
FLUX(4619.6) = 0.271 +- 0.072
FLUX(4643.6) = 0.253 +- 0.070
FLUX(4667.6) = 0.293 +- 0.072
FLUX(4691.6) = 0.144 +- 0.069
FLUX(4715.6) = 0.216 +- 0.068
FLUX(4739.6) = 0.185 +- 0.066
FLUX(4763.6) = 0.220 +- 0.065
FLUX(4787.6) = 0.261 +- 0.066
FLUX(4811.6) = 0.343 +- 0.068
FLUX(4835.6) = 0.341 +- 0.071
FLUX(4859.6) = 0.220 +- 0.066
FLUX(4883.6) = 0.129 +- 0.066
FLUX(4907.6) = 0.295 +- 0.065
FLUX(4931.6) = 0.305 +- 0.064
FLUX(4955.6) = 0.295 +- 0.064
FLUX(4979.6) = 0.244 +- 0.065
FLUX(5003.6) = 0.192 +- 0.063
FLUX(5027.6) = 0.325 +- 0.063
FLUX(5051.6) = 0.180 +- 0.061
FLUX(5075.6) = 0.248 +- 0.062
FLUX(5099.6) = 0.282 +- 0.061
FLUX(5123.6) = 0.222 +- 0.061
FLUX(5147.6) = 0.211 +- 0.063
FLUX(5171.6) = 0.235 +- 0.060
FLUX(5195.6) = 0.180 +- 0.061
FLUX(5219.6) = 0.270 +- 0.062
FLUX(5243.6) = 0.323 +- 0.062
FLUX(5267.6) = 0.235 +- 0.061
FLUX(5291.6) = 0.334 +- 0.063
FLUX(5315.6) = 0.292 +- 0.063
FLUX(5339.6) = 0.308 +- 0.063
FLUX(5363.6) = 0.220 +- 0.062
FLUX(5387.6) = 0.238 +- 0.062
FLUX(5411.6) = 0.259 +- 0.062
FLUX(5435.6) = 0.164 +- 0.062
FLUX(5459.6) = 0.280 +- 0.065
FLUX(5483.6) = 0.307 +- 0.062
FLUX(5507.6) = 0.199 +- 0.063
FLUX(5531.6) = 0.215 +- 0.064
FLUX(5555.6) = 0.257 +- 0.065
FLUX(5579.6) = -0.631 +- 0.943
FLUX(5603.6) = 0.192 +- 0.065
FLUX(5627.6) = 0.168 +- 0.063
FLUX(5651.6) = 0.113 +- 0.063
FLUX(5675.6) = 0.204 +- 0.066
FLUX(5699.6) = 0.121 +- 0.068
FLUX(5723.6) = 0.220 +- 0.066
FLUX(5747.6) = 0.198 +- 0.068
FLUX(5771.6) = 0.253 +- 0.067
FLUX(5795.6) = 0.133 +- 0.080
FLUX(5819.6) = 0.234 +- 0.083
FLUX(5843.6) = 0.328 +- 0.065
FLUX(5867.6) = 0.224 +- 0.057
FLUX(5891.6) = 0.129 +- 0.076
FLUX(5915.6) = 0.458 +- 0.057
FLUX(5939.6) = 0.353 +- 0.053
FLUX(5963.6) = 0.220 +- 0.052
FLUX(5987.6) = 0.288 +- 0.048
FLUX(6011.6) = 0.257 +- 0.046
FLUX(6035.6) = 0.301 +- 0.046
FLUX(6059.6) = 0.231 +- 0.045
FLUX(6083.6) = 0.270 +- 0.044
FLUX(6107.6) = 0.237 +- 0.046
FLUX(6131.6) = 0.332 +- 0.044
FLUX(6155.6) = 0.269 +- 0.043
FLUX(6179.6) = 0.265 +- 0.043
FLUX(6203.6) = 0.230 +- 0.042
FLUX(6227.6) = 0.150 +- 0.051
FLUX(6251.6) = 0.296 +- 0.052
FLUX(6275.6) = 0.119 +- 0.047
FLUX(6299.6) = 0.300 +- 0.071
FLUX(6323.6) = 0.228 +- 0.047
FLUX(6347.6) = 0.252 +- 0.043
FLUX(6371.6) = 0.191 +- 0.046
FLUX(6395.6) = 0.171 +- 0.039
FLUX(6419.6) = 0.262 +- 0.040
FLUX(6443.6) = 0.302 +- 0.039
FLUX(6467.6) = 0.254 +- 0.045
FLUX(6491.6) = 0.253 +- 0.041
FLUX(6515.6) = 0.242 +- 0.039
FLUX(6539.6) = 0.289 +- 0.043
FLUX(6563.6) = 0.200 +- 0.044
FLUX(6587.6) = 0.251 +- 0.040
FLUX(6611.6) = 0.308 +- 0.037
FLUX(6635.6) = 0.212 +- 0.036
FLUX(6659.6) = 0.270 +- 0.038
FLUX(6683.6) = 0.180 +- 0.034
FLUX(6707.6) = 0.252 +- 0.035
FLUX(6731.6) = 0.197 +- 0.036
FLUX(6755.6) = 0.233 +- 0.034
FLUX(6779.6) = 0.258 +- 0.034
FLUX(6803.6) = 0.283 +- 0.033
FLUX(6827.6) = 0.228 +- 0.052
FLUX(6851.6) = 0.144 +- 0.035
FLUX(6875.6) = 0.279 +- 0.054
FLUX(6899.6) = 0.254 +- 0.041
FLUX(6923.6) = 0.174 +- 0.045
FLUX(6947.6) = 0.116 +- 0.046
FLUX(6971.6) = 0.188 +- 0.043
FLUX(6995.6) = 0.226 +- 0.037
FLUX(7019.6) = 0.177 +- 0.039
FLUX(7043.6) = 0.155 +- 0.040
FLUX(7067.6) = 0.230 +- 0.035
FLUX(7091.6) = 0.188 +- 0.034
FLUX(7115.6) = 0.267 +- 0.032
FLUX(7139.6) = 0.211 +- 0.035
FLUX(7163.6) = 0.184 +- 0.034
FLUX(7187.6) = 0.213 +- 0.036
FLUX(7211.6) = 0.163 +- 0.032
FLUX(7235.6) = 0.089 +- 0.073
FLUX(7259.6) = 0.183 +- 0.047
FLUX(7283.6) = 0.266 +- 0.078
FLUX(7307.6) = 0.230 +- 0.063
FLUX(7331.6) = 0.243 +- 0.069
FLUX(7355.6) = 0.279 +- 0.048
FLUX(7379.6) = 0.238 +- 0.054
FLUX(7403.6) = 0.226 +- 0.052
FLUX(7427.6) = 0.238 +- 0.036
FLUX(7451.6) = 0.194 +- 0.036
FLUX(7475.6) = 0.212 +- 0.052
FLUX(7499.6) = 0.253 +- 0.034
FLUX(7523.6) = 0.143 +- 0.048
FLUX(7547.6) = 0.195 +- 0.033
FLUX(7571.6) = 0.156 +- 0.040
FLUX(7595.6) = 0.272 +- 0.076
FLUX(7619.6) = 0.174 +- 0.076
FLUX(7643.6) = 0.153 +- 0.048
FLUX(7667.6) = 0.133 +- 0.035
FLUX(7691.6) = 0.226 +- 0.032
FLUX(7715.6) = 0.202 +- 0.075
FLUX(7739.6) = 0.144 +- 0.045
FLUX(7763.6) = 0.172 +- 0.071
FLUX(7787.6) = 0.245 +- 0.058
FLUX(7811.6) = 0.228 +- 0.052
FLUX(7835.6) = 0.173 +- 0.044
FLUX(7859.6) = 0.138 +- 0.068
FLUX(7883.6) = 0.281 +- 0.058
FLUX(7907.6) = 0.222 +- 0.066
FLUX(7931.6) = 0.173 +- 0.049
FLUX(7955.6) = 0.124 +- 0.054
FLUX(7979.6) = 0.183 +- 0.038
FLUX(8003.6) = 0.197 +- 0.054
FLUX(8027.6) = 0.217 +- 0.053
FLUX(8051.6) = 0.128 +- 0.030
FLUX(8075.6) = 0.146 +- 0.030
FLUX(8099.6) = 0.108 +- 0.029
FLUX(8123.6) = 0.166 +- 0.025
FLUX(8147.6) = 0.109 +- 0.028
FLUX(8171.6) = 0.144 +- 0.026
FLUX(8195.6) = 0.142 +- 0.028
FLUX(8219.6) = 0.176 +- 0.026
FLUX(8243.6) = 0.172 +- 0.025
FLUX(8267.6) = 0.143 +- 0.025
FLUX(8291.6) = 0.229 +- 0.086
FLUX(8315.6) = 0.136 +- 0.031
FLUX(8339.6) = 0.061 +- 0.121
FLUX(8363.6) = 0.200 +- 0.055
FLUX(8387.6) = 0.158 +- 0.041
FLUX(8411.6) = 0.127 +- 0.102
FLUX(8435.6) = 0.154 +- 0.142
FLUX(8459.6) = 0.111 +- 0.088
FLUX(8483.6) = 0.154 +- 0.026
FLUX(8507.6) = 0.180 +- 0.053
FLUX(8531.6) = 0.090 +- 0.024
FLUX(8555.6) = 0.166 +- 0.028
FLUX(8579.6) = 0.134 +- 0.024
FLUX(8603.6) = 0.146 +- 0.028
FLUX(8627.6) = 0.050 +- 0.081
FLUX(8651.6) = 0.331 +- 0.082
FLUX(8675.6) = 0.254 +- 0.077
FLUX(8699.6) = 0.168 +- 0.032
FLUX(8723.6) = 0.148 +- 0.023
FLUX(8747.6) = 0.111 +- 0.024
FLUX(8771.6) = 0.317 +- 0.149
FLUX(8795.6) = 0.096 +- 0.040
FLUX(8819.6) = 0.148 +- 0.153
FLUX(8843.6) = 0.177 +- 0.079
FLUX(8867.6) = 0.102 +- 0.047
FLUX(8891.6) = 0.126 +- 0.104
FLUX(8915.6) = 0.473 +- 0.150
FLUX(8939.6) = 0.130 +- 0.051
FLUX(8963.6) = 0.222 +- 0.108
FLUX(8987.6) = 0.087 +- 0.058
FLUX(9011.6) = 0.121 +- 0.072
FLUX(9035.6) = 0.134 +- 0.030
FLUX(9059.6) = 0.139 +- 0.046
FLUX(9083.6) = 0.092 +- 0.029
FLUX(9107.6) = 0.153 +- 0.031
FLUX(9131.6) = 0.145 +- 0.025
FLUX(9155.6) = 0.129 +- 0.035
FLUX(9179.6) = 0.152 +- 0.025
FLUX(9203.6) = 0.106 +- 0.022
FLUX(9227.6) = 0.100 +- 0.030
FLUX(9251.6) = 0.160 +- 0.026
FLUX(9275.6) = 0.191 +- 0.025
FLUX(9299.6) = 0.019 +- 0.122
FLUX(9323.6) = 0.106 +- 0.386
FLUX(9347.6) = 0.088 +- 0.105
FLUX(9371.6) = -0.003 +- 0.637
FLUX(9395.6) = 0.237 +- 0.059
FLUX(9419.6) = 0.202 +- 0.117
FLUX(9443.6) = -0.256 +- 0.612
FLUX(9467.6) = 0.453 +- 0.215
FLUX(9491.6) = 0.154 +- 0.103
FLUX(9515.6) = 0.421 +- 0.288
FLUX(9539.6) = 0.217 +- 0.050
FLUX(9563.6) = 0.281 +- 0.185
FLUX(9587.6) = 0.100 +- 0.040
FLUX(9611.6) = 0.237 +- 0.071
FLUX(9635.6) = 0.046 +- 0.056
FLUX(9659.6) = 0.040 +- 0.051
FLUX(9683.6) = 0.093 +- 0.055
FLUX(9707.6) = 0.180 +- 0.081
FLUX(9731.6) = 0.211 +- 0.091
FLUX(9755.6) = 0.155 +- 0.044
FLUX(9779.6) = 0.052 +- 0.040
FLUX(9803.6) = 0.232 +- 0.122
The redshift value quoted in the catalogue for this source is 0.038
